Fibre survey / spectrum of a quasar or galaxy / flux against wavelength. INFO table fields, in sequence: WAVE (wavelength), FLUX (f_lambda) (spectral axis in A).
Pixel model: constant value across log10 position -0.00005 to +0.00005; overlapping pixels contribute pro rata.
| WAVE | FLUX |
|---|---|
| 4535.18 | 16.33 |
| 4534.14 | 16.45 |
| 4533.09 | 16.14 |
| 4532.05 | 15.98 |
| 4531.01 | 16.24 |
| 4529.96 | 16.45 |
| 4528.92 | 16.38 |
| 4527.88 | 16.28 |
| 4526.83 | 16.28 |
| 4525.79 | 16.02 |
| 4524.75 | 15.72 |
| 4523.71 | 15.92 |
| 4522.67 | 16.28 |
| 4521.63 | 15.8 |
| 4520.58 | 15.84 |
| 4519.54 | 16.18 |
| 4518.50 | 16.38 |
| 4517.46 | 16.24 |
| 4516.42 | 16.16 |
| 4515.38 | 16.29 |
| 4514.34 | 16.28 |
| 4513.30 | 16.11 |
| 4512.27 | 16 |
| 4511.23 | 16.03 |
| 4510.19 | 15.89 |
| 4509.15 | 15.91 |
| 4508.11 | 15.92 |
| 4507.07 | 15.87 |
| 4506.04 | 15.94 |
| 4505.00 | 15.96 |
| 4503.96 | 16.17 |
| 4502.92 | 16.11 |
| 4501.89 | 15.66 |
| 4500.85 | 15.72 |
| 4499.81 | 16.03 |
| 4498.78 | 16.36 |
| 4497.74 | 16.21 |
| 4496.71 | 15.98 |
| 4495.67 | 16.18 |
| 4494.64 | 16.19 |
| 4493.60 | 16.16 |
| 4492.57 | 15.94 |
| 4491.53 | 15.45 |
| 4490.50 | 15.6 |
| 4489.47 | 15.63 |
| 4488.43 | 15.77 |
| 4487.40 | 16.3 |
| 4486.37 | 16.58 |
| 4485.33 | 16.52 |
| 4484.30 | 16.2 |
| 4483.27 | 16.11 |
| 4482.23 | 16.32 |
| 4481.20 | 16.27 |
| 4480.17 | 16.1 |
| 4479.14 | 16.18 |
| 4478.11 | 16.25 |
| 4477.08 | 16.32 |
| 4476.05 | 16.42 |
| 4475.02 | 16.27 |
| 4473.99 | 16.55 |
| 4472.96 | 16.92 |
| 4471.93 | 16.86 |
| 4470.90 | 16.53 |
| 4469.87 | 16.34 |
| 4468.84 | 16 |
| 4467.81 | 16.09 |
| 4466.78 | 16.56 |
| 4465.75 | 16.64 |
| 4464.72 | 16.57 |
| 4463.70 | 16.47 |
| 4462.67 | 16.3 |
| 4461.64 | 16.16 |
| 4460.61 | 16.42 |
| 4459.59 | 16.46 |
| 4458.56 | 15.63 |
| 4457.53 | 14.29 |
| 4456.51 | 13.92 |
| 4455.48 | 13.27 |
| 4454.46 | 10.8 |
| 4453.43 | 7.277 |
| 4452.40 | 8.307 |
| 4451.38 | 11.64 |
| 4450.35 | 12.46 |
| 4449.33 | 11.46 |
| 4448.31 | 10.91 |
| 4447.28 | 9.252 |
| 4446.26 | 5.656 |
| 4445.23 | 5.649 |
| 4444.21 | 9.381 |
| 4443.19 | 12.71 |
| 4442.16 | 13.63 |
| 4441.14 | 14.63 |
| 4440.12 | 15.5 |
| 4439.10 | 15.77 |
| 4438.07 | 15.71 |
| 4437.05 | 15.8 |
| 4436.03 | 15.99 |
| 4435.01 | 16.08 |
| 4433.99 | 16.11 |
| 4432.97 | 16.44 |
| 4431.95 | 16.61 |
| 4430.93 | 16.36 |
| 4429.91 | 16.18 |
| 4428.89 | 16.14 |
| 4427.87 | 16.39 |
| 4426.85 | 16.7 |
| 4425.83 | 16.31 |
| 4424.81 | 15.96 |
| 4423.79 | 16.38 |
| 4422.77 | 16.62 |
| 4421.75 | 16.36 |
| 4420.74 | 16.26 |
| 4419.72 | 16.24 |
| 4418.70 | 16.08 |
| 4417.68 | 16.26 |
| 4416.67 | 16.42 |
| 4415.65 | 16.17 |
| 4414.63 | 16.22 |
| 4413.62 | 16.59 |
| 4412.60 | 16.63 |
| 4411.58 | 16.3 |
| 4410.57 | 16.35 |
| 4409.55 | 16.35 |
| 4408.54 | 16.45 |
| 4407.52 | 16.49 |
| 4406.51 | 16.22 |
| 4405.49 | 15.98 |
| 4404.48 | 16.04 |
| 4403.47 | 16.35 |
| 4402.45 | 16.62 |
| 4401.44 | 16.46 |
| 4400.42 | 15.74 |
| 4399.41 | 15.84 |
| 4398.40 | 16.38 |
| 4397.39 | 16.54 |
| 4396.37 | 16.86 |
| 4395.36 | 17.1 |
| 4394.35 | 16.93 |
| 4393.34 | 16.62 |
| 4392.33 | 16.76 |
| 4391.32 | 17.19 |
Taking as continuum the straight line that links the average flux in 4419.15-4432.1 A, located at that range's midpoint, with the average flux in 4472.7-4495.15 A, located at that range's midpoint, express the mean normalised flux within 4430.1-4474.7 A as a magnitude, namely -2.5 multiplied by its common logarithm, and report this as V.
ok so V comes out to 0.15 mag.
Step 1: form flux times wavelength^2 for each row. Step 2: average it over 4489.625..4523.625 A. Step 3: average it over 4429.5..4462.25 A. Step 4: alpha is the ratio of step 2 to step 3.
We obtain 1.2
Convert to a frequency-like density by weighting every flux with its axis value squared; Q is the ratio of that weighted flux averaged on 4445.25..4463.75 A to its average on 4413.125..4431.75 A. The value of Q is 0.77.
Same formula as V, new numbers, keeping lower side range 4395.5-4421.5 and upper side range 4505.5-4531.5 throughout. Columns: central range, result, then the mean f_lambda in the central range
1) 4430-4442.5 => 0.034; 15.8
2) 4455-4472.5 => 0.020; 15.9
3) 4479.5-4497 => 0.006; 16.1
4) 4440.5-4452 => 0.453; 10.7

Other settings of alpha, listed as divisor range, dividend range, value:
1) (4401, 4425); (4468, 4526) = 1.03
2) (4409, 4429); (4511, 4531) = 1.03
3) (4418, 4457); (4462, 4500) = 1.20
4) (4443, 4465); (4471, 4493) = 1.34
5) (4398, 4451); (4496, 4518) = 1.10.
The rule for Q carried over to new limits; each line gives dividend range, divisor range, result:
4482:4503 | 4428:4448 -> 1.18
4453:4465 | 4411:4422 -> 0.90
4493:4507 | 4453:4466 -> 1.12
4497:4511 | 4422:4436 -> 1.01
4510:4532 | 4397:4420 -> 1.04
